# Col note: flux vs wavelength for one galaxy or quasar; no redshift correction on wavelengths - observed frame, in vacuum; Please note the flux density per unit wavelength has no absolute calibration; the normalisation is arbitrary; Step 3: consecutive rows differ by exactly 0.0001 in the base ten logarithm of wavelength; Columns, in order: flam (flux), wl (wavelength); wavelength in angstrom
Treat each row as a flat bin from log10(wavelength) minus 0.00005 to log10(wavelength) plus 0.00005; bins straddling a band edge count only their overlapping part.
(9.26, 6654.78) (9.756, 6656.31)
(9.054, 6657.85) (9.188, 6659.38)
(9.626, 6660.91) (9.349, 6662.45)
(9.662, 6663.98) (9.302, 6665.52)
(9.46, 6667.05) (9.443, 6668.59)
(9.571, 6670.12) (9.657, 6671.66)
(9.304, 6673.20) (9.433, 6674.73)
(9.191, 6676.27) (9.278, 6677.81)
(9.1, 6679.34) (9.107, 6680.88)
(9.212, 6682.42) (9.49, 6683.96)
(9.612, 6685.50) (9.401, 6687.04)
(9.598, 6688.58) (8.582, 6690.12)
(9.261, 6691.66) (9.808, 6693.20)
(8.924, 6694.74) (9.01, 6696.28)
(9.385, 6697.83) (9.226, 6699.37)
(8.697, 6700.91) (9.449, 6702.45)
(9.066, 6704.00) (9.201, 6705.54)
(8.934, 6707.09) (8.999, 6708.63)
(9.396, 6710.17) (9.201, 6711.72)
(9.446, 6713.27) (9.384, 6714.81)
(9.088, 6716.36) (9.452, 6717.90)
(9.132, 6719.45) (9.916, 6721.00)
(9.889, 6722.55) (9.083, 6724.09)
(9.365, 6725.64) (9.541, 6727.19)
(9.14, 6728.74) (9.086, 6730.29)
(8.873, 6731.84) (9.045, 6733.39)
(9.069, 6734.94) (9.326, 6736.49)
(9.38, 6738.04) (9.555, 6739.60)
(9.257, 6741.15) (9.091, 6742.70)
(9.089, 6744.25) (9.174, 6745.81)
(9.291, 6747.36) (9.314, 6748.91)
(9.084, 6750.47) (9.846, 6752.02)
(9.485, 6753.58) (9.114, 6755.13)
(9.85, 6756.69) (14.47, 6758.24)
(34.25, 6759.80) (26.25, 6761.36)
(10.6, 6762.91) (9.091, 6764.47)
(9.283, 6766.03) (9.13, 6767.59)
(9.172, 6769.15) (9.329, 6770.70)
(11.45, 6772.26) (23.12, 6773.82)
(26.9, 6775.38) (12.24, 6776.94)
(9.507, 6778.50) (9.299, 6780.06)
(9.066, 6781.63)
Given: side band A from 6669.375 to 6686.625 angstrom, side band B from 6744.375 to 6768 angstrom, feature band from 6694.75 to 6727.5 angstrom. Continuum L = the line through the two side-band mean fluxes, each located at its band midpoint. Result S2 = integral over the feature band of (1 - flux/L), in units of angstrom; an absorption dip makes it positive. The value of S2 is 4.3 angstrom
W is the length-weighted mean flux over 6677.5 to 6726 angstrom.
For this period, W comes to 9.27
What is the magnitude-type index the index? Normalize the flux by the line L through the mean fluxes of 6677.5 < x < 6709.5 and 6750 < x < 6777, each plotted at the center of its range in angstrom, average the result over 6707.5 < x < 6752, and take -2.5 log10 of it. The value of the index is 0.25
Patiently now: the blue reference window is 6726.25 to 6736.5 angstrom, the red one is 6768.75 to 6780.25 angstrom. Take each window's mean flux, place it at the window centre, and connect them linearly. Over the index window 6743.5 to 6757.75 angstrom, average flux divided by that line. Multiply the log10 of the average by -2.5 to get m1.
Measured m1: 0.21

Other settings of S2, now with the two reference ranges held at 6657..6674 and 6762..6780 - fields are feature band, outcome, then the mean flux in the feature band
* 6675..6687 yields 0.7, 9.3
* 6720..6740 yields 3.7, 9.32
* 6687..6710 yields 2.8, 9.17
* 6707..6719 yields 1.8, 9.26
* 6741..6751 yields 2.3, 9.18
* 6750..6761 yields -1.9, 14.3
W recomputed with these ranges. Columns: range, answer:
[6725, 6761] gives 10.8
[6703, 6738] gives 9.26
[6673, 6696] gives 9.28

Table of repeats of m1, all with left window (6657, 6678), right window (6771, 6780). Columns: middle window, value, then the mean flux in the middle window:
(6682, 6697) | 0.15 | 9.29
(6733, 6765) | 0.22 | 11.7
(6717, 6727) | 0.31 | 9.48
